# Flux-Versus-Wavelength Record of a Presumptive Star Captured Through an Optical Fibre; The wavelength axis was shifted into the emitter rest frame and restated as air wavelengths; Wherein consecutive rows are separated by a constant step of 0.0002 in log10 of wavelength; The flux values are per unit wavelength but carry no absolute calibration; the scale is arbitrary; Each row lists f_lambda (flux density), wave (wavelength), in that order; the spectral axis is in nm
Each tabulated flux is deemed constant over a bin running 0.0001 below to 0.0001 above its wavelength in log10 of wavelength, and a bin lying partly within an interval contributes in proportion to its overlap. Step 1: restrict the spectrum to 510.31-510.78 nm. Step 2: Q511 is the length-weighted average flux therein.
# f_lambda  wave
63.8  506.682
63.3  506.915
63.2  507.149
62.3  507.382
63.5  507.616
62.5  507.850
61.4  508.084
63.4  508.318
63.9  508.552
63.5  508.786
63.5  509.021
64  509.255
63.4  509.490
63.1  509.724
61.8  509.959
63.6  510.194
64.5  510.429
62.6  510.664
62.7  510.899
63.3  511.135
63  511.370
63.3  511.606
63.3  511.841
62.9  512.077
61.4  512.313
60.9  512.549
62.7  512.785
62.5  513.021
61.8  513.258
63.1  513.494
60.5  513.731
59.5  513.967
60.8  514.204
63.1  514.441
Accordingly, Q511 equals 63.6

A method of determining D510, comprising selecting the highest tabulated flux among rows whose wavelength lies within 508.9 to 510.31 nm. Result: 64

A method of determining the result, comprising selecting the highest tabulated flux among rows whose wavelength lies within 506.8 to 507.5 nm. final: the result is 63.3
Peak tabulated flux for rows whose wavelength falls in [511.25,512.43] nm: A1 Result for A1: 63.3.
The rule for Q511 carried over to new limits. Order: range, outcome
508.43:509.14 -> 63.7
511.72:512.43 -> 62.6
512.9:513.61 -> 62.5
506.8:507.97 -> 62.9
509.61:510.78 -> 63.1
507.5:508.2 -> 62.4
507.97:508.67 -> 62.9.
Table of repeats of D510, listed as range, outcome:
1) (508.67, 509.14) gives 63.5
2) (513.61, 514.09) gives 60.5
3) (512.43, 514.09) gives 63.1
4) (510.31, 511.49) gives 64.5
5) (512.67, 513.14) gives 62.7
